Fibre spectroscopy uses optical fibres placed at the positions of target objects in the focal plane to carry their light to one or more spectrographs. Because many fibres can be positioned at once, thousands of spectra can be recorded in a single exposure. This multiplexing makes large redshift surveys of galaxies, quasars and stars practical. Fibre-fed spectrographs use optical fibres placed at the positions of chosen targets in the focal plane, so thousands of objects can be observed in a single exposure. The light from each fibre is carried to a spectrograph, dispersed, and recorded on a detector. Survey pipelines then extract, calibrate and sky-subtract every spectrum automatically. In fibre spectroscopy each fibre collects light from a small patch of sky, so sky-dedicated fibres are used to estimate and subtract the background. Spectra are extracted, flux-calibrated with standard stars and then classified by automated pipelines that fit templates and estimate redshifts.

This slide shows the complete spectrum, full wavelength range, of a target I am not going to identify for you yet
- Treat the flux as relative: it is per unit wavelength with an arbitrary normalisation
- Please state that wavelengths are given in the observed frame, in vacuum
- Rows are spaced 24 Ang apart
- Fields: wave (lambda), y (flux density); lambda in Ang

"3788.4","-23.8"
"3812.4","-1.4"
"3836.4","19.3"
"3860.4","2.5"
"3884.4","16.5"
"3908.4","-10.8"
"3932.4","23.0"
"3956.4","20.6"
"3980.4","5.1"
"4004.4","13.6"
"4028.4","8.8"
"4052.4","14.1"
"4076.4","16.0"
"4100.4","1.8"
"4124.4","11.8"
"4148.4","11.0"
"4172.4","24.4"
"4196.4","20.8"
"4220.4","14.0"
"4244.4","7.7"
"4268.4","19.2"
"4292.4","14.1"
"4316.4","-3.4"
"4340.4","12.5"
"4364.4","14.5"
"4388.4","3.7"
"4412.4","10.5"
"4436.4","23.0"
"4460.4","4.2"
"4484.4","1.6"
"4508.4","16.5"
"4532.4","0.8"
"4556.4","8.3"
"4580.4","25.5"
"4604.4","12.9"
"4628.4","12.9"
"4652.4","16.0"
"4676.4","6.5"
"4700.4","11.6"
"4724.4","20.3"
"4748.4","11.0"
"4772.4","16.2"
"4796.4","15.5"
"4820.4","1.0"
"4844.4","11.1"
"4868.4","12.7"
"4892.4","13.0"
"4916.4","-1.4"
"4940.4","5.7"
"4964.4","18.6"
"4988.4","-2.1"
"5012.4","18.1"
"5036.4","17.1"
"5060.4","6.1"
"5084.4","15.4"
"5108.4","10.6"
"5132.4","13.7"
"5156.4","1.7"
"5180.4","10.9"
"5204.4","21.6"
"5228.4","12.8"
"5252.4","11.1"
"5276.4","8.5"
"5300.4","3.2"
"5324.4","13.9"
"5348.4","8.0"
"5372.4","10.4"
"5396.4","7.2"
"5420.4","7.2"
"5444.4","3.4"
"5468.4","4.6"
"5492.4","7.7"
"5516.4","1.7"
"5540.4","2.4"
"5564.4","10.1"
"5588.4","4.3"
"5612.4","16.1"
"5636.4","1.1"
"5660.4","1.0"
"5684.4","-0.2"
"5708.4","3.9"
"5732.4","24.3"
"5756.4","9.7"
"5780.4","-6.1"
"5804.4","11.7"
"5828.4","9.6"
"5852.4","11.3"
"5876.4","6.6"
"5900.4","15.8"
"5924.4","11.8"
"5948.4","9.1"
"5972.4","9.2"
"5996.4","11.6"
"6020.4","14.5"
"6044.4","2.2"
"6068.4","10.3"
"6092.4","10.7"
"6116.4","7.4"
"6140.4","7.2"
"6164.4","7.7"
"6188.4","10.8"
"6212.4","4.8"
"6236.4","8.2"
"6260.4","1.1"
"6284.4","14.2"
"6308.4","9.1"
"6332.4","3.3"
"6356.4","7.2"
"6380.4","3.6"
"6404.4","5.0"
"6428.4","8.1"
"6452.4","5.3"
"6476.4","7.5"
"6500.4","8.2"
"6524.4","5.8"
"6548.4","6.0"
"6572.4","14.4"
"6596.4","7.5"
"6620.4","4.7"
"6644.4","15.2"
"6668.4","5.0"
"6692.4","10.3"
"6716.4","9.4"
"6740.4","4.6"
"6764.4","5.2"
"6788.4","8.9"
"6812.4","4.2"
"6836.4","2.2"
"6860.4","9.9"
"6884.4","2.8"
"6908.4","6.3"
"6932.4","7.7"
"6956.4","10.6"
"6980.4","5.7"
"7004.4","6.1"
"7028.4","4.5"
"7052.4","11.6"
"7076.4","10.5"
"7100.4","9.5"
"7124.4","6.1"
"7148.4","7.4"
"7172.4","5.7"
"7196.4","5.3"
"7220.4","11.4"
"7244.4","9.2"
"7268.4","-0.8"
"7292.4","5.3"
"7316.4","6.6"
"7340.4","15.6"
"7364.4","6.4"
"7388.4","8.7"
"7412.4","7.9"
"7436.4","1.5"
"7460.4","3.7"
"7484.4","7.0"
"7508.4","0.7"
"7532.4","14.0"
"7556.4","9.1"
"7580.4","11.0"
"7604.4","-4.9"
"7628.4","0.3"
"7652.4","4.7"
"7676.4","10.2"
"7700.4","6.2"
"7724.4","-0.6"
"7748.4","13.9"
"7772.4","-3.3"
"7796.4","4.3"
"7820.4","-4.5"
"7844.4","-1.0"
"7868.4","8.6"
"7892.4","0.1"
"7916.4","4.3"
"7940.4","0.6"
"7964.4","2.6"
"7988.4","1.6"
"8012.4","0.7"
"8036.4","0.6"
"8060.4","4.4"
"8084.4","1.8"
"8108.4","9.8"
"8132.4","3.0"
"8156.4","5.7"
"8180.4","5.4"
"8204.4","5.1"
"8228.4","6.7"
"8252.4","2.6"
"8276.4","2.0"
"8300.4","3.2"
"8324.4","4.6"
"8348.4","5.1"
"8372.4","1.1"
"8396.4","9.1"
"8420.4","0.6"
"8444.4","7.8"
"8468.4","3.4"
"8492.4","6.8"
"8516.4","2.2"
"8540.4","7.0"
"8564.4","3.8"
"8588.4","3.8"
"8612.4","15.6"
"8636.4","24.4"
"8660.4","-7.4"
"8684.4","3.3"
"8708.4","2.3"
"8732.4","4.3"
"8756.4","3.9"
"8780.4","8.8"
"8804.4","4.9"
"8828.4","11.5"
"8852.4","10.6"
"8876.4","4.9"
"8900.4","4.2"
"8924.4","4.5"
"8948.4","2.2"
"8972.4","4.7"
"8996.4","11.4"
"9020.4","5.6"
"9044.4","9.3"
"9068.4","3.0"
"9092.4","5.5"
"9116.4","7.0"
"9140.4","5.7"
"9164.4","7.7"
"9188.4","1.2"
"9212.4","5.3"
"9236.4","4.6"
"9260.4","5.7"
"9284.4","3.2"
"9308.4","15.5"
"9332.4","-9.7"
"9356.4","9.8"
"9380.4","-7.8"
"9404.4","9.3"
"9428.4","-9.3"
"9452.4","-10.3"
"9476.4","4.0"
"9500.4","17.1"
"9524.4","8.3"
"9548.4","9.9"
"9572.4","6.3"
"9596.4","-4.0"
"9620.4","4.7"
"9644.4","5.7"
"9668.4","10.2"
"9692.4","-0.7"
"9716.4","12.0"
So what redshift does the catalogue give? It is 1.313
